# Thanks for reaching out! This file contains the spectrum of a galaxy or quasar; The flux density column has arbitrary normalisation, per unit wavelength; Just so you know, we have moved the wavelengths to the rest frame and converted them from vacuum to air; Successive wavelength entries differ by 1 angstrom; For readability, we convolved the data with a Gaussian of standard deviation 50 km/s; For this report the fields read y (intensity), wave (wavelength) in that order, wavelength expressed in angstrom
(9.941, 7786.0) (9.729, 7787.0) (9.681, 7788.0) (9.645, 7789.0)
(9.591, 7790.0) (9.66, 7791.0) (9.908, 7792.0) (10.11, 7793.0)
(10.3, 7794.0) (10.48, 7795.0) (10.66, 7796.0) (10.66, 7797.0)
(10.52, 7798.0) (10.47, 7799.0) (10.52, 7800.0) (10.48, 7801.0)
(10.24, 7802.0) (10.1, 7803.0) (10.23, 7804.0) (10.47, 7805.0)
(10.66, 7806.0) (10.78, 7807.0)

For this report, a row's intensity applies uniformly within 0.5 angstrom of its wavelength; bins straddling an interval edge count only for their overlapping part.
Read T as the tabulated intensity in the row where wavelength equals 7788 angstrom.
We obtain 9.681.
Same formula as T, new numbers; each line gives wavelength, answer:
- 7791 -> 9.66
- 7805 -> 10.47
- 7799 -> 10.47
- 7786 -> 9.941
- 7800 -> 10.52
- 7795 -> 10.48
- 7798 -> 10.52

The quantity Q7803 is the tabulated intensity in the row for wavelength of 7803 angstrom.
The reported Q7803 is 10.1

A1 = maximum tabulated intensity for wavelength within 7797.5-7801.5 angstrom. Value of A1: 10.52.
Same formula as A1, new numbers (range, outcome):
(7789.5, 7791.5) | 9.66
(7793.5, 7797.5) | 10.66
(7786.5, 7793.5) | 10.11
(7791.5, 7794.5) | 10.3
